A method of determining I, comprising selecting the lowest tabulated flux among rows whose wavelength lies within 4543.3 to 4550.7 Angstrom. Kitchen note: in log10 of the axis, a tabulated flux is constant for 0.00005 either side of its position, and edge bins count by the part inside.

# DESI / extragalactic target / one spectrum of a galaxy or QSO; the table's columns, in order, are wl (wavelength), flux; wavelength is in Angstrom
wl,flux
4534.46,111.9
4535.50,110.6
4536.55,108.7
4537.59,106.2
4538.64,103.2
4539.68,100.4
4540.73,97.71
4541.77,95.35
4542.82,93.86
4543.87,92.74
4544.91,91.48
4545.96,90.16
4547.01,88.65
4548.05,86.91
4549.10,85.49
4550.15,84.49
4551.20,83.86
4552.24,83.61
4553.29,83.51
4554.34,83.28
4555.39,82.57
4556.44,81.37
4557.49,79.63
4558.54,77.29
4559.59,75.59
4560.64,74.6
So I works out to 84.49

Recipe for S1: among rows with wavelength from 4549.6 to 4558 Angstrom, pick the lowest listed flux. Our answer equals 79.63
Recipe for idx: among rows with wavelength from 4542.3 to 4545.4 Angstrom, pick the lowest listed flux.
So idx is 91.48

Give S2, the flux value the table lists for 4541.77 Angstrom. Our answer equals 95.35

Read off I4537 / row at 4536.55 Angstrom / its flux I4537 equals 108.7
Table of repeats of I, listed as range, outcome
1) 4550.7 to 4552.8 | 83.61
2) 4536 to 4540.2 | 100.4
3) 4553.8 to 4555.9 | 82.57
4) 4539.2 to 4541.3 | 97.71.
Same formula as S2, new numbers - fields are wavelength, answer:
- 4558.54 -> 77.29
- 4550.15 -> 84.49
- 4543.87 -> 92.74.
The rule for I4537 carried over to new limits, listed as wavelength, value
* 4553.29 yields 83.51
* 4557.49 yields 79.63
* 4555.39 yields 82.57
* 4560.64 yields 74.6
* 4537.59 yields 106.2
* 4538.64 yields 103.2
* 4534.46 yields 111.9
